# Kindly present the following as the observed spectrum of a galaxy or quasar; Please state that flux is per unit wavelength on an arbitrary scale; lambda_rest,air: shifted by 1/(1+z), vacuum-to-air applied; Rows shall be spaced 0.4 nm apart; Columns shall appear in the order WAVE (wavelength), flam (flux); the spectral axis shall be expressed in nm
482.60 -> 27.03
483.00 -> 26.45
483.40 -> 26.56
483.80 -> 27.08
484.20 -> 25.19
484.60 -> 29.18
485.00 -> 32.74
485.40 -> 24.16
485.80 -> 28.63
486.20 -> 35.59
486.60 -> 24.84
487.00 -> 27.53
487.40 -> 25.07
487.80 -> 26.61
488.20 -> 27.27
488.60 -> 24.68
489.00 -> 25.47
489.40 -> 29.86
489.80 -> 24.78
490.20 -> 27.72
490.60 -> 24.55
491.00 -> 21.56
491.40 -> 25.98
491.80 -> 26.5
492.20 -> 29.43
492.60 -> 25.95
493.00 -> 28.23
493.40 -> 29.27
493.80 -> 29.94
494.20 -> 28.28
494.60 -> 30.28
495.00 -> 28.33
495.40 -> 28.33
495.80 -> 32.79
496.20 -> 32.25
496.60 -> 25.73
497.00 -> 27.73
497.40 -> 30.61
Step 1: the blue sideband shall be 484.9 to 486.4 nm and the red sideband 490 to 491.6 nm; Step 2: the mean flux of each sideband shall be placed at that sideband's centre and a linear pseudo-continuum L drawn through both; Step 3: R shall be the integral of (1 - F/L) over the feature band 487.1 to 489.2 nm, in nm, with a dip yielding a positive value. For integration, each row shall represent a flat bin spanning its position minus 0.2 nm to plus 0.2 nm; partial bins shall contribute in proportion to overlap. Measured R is 0.13 nm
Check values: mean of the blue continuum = 30.1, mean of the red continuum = 25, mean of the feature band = 25.9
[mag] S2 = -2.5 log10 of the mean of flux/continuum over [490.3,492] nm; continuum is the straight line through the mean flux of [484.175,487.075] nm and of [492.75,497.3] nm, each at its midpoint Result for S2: 0.17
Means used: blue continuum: 28.7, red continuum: 29.2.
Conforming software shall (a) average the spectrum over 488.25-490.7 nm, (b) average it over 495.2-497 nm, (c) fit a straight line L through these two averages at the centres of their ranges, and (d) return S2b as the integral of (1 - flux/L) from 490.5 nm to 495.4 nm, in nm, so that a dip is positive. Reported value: 0.102 nm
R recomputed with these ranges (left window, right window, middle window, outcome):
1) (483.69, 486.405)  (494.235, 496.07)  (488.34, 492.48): 0.477 nm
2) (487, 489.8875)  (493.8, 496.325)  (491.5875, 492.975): 0.052 nm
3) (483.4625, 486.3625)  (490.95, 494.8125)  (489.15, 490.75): 0.078 nm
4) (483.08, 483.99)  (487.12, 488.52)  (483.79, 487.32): -0.235 nm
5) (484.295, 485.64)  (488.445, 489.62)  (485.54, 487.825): -0.028 nm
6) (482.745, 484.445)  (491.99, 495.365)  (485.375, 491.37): 0.188 nm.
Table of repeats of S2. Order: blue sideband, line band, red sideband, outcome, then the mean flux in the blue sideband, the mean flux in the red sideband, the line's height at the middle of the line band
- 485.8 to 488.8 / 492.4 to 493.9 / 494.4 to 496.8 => 0.03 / 27.5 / 29.6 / 29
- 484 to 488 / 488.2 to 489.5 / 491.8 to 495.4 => 0.07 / 28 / 28.6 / 28.2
